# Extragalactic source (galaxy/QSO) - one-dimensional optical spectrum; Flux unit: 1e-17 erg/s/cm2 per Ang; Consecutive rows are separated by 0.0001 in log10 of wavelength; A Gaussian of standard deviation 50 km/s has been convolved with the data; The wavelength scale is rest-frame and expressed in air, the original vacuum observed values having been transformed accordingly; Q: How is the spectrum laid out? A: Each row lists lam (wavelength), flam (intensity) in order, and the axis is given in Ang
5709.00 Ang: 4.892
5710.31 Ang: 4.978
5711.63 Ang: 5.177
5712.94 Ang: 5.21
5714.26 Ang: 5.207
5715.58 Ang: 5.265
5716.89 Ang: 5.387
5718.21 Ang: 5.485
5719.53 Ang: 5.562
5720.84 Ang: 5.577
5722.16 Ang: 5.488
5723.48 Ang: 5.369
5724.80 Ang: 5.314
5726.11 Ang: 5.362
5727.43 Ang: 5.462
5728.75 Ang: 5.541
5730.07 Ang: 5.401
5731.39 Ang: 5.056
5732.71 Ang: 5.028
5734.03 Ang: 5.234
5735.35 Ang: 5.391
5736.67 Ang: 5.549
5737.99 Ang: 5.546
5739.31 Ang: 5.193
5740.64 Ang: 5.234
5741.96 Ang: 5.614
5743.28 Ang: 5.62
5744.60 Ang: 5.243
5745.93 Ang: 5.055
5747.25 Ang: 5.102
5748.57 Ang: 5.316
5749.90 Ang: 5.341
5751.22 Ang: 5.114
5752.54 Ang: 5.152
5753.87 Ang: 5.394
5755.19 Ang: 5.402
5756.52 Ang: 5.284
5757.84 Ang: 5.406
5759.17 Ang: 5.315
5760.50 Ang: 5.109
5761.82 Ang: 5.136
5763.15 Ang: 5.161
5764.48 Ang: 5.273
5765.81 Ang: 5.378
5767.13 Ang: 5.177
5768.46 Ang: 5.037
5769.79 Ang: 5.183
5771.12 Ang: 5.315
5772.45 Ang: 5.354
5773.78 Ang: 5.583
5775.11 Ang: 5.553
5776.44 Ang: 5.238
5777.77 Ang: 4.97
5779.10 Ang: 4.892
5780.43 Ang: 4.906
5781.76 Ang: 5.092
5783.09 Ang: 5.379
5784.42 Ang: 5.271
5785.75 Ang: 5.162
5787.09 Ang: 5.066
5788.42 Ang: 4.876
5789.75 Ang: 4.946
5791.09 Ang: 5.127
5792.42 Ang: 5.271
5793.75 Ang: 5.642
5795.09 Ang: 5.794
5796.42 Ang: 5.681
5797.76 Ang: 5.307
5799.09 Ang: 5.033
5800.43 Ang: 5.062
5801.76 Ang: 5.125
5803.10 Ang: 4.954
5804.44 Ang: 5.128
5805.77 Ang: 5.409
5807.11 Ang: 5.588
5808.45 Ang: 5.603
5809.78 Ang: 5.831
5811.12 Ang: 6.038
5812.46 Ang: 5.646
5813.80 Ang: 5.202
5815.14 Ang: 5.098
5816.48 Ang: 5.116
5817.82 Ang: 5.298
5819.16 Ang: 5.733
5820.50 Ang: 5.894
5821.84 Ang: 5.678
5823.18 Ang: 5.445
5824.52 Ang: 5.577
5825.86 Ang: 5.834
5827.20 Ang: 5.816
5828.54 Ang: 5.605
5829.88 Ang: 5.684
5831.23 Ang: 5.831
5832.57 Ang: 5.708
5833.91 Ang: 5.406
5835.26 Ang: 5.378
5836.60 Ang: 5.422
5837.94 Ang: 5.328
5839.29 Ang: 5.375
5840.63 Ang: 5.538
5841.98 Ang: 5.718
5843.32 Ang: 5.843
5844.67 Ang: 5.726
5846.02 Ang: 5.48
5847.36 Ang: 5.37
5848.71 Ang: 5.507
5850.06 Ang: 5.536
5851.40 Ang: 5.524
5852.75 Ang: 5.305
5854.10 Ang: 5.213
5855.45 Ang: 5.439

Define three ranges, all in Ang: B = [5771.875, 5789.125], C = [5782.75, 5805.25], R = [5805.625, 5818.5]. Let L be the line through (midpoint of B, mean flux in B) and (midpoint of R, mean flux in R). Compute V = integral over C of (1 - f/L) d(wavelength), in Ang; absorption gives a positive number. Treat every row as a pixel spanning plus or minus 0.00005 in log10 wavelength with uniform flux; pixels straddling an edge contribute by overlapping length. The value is 0.4 Ang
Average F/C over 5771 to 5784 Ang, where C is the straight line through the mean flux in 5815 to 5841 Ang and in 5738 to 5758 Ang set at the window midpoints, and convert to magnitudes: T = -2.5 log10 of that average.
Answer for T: 0.03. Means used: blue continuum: 5.3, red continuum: 5.55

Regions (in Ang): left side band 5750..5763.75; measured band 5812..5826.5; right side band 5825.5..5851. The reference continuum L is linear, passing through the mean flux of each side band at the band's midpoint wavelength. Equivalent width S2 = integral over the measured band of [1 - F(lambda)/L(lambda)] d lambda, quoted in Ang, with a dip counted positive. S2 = 0.0 Ang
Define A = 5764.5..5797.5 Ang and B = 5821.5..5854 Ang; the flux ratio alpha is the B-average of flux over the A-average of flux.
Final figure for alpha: 1.1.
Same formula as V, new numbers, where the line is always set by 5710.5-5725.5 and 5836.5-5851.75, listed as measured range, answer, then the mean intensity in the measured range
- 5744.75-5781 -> 1.3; 5.23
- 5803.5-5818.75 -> 0.1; 5.45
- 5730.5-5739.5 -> 0.1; 5.3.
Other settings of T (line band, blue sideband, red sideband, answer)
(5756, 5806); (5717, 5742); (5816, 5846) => 0.05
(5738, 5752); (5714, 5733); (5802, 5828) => 0.02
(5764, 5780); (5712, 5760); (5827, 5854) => 0.03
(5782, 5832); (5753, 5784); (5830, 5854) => -0.01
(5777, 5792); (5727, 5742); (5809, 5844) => 0.08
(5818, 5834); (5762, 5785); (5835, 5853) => -0.05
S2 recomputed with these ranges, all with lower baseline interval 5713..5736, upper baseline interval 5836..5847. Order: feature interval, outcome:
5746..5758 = 0.3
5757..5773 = 0.5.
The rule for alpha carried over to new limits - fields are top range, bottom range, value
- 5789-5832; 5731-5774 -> 1.04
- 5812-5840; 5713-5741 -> 1.03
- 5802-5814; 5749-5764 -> 1.04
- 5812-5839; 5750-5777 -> 1.05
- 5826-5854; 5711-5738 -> 1.04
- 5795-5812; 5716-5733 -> 1.00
